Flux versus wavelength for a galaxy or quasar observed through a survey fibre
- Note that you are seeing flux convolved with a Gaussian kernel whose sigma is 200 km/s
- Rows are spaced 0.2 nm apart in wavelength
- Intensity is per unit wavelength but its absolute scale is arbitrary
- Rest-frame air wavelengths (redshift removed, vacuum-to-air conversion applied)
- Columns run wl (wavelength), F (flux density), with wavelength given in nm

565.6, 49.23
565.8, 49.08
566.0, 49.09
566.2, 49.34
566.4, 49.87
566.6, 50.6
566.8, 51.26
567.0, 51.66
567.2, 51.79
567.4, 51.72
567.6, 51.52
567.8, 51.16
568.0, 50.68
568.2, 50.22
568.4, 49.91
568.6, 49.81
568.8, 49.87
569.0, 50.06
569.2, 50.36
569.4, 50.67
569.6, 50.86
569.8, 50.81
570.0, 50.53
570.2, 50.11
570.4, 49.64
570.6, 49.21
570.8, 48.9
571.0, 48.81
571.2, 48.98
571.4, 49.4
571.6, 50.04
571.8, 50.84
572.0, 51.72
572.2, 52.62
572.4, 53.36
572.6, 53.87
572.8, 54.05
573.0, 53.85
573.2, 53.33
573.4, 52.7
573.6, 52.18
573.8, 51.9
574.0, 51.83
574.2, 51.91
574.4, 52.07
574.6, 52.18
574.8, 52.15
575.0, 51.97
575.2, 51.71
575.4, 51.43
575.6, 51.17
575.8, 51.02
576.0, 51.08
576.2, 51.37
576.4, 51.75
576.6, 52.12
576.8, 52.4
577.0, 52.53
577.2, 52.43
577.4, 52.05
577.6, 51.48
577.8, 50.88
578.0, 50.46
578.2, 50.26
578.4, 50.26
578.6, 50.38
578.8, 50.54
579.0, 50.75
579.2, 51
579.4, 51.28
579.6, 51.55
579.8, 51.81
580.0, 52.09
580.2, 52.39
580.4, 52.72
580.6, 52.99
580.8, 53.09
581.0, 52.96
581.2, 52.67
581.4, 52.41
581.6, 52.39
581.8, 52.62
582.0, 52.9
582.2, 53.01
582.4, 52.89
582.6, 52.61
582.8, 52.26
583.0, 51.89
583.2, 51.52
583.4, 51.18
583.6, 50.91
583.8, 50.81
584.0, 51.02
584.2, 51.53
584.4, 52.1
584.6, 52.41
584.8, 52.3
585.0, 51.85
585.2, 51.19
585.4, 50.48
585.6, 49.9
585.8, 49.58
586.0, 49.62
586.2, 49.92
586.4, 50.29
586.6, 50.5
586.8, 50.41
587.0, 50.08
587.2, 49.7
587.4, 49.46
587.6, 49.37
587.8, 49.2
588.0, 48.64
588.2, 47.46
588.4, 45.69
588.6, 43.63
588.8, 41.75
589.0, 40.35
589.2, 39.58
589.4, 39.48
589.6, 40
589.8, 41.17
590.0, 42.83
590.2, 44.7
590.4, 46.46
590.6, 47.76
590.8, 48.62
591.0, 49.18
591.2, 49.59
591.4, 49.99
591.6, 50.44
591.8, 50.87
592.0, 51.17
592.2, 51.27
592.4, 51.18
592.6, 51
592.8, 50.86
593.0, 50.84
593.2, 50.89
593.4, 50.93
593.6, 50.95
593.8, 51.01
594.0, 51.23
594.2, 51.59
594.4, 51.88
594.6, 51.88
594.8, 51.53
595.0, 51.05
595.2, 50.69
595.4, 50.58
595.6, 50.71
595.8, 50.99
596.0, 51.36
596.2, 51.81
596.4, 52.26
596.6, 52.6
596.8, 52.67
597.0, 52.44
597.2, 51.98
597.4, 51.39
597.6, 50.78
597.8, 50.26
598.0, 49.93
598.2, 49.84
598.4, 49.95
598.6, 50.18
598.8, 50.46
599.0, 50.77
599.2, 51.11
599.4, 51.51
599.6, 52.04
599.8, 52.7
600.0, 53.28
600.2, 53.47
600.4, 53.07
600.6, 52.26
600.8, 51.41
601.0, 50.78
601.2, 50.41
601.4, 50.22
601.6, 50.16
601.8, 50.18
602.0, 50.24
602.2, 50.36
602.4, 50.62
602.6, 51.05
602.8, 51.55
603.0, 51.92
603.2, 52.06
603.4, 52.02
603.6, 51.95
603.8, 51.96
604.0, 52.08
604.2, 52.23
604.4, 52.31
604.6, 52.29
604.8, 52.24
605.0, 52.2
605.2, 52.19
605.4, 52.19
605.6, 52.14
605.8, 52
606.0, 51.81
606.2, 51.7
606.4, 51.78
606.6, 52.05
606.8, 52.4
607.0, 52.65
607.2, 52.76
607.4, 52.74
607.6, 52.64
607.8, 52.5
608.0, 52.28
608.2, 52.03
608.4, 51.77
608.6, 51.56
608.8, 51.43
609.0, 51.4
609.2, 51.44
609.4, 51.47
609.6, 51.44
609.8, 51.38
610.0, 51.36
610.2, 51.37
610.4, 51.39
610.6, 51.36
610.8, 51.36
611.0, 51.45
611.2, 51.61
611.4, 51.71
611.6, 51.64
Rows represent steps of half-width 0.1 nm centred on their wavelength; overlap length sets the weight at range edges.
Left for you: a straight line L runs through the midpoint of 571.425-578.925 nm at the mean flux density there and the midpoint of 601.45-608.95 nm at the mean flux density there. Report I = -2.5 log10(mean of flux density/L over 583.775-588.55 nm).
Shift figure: 0.04 mag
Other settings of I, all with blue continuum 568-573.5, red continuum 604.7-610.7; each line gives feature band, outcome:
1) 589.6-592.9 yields 0.069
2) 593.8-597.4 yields 0.000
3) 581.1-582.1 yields -0.029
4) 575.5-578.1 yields -0.011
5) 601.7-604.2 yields 0.009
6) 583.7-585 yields -0.009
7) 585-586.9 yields 0.022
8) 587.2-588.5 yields 0.065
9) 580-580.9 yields -0.032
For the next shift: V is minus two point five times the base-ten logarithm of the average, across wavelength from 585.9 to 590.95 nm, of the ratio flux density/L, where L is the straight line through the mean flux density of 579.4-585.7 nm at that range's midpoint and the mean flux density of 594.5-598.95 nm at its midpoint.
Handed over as 0.12 mag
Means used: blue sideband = 52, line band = 46.3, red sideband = 51.1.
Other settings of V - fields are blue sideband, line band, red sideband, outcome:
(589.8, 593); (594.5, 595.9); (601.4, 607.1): -0.03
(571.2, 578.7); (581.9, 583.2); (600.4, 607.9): -0.02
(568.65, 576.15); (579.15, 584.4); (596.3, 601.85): -0.02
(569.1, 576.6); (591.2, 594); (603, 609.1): 0.02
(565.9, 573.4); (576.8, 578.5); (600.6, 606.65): -0.01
